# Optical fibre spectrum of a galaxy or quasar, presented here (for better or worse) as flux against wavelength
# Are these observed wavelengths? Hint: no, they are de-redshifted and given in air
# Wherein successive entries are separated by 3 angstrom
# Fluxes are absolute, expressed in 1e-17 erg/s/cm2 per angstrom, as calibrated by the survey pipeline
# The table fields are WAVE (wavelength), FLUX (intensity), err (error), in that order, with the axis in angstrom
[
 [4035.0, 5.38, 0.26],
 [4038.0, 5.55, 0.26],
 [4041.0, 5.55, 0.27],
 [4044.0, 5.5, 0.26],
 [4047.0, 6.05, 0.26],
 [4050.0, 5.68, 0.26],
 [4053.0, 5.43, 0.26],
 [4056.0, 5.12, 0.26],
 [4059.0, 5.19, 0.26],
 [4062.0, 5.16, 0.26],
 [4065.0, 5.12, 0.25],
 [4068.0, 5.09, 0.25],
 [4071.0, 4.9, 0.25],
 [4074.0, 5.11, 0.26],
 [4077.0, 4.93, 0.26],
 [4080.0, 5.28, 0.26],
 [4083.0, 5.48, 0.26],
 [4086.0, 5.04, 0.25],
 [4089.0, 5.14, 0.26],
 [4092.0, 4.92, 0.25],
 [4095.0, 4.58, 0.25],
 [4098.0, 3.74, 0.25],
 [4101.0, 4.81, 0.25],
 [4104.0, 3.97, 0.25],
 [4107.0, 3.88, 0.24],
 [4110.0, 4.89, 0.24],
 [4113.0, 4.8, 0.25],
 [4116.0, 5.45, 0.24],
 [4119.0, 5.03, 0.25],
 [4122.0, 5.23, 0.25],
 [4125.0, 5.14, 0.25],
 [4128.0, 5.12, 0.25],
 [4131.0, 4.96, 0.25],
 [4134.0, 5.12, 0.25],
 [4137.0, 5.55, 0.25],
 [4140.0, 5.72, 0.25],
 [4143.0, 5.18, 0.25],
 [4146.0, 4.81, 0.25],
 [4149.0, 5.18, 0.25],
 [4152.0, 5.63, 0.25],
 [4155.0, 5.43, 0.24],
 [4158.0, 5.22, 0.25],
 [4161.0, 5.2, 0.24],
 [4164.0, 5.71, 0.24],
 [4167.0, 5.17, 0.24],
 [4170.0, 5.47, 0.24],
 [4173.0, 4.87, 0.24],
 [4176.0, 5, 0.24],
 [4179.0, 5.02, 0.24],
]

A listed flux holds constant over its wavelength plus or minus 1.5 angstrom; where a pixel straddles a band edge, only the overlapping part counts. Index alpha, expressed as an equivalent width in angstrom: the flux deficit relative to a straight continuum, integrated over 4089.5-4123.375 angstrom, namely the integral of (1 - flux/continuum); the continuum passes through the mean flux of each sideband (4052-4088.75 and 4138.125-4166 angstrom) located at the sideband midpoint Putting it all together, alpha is 3.6 angstrom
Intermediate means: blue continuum 5.15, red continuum 5.34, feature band 4.68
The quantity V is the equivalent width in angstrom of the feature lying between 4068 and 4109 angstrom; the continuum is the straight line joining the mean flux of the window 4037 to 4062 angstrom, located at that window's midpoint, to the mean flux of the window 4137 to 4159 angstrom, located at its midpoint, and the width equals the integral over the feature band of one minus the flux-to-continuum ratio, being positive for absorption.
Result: 5.0 angstrom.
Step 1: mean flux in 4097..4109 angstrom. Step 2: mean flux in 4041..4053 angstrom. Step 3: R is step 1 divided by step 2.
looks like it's 0.73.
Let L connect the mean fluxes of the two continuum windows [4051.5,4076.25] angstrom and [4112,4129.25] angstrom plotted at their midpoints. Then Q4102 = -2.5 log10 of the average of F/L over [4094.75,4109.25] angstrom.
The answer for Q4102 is 0.22 mag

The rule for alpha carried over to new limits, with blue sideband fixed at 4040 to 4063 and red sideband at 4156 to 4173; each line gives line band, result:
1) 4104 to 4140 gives 2.47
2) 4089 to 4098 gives 1.27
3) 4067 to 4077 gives 0.78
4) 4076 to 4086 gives 0.38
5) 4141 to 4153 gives 0.30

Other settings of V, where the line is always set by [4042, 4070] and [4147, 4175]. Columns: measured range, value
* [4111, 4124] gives 0.5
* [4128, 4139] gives 0.2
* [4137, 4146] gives -0.1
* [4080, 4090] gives 0.2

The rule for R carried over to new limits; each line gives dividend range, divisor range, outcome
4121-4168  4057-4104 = 1.07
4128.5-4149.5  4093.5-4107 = 1.23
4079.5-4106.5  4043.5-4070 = 0.88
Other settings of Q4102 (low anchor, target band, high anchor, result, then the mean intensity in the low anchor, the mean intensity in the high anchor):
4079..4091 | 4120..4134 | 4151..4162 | 0.041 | 5.22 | 5.37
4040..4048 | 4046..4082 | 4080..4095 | 0.035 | 5.69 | 5.1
